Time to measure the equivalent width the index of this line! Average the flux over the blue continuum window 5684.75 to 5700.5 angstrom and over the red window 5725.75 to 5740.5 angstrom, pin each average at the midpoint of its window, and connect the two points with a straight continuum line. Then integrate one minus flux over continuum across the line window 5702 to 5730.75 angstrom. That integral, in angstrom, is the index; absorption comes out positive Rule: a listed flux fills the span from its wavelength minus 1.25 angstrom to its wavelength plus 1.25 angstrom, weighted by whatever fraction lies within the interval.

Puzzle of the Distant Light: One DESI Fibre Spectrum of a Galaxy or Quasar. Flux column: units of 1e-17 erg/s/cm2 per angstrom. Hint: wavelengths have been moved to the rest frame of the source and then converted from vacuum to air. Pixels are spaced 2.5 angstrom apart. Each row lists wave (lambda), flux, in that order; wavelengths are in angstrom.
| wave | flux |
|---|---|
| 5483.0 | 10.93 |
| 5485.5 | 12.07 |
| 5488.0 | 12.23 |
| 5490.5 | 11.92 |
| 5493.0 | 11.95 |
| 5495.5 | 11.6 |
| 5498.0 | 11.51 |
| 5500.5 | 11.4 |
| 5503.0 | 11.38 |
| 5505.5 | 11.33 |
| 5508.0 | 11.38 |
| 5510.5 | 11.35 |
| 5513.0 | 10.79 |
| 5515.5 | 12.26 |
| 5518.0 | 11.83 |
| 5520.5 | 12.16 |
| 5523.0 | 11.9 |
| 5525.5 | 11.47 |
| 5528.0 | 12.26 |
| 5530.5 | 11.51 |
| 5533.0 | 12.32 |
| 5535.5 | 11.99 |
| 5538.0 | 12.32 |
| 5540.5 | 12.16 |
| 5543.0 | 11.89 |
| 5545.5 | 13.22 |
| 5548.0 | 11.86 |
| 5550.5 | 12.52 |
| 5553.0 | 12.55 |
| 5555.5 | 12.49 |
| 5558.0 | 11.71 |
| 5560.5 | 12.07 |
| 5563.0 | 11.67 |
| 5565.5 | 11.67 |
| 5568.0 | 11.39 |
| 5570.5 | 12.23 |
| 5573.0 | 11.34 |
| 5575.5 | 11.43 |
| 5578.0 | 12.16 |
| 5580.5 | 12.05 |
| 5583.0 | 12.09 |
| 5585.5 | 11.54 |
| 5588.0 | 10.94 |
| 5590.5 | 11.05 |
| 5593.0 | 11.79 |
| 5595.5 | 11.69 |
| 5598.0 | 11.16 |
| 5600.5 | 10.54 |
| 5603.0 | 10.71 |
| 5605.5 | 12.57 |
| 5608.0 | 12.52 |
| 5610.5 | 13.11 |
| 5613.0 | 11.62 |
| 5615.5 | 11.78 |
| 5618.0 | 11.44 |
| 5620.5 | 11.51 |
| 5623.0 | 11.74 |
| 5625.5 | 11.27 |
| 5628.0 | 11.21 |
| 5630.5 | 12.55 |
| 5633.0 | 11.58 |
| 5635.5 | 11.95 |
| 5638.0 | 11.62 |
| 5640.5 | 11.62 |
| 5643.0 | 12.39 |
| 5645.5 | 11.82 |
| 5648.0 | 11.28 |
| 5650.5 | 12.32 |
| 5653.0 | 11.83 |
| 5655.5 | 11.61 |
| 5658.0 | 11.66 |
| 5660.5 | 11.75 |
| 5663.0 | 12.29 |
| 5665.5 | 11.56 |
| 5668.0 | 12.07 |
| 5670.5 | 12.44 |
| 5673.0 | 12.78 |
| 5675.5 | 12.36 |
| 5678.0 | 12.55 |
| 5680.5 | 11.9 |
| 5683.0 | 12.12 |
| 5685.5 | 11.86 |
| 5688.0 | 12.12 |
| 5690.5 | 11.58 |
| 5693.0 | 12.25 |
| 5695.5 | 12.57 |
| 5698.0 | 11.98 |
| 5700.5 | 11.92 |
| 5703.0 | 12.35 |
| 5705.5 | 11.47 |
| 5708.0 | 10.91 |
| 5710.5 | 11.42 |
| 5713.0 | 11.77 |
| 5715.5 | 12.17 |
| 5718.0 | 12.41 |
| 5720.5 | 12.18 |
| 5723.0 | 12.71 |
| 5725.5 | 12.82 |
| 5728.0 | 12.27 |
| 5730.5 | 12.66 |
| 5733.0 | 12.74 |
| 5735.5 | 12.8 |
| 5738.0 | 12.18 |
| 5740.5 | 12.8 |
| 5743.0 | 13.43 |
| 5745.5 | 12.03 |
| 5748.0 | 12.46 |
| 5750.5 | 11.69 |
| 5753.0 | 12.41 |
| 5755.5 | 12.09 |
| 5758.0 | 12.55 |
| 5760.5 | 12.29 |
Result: 0.7 angstrom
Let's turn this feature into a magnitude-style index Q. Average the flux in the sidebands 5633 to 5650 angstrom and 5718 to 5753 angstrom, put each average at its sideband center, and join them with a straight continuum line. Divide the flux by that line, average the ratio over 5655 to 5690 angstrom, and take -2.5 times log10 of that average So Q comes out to 0.00 mag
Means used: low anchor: 11.8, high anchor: 12.5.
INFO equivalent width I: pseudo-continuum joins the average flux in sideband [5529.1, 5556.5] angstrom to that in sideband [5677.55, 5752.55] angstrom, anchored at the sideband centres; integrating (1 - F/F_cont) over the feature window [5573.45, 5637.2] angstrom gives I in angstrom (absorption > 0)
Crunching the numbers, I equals 2.9 angstrom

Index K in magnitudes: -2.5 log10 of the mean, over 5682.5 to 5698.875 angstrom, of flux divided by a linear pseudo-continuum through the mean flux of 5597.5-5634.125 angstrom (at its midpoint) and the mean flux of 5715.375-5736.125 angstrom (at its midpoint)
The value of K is 0.02 mag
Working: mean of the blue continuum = 11.7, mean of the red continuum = 12.5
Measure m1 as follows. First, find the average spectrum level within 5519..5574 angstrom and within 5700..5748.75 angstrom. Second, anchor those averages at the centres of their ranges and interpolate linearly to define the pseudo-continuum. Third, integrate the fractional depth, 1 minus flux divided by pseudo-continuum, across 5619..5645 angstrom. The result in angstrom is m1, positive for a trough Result 0.9 angstrom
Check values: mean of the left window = 12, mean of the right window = 12.3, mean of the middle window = 11.7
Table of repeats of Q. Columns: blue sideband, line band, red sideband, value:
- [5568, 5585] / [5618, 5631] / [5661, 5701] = 0.04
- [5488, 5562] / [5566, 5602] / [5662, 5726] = 0.04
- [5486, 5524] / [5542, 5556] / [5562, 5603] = -0.08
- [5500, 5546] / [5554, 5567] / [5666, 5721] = 0.00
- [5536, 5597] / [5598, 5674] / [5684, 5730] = 0.01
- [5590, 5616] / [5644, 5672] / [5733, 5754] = 0.01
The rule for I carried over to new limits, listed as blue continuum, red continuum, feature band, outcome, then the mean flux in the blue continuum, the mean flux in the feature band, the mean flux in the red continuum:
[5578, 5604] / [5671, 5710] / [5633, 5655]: -0.2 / 11.4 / 11.8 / 12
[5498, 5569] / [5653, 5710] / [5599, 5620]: 0.3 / 11.9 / 11.8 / 12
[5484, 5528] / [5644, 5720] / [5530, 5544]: -0.4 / 11.7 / 12.1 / 12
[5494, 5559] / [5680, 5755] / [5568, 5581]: 0.2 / 11.9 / 11.8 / 12.2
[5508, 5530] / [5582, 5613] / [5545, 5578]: -0.9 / 11.7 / 12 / 11.6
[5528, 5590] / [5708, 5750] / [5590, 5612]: 0.7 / 12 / 11.7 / 12.4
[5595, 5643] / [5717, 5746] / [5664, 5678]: -0.2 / 11.7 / 12.3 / 12.6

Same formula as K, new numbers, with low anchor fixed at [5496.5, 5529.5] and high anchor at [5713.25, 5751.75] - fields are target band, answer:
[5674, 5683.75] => 0.00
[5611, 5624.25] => 0.03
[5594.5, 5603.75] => 0.09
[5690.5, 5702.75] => 0.02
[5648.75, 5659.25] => 0.03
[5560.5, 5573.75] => 0.01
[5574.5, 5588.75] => 0.01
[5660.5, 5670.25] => 0.02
